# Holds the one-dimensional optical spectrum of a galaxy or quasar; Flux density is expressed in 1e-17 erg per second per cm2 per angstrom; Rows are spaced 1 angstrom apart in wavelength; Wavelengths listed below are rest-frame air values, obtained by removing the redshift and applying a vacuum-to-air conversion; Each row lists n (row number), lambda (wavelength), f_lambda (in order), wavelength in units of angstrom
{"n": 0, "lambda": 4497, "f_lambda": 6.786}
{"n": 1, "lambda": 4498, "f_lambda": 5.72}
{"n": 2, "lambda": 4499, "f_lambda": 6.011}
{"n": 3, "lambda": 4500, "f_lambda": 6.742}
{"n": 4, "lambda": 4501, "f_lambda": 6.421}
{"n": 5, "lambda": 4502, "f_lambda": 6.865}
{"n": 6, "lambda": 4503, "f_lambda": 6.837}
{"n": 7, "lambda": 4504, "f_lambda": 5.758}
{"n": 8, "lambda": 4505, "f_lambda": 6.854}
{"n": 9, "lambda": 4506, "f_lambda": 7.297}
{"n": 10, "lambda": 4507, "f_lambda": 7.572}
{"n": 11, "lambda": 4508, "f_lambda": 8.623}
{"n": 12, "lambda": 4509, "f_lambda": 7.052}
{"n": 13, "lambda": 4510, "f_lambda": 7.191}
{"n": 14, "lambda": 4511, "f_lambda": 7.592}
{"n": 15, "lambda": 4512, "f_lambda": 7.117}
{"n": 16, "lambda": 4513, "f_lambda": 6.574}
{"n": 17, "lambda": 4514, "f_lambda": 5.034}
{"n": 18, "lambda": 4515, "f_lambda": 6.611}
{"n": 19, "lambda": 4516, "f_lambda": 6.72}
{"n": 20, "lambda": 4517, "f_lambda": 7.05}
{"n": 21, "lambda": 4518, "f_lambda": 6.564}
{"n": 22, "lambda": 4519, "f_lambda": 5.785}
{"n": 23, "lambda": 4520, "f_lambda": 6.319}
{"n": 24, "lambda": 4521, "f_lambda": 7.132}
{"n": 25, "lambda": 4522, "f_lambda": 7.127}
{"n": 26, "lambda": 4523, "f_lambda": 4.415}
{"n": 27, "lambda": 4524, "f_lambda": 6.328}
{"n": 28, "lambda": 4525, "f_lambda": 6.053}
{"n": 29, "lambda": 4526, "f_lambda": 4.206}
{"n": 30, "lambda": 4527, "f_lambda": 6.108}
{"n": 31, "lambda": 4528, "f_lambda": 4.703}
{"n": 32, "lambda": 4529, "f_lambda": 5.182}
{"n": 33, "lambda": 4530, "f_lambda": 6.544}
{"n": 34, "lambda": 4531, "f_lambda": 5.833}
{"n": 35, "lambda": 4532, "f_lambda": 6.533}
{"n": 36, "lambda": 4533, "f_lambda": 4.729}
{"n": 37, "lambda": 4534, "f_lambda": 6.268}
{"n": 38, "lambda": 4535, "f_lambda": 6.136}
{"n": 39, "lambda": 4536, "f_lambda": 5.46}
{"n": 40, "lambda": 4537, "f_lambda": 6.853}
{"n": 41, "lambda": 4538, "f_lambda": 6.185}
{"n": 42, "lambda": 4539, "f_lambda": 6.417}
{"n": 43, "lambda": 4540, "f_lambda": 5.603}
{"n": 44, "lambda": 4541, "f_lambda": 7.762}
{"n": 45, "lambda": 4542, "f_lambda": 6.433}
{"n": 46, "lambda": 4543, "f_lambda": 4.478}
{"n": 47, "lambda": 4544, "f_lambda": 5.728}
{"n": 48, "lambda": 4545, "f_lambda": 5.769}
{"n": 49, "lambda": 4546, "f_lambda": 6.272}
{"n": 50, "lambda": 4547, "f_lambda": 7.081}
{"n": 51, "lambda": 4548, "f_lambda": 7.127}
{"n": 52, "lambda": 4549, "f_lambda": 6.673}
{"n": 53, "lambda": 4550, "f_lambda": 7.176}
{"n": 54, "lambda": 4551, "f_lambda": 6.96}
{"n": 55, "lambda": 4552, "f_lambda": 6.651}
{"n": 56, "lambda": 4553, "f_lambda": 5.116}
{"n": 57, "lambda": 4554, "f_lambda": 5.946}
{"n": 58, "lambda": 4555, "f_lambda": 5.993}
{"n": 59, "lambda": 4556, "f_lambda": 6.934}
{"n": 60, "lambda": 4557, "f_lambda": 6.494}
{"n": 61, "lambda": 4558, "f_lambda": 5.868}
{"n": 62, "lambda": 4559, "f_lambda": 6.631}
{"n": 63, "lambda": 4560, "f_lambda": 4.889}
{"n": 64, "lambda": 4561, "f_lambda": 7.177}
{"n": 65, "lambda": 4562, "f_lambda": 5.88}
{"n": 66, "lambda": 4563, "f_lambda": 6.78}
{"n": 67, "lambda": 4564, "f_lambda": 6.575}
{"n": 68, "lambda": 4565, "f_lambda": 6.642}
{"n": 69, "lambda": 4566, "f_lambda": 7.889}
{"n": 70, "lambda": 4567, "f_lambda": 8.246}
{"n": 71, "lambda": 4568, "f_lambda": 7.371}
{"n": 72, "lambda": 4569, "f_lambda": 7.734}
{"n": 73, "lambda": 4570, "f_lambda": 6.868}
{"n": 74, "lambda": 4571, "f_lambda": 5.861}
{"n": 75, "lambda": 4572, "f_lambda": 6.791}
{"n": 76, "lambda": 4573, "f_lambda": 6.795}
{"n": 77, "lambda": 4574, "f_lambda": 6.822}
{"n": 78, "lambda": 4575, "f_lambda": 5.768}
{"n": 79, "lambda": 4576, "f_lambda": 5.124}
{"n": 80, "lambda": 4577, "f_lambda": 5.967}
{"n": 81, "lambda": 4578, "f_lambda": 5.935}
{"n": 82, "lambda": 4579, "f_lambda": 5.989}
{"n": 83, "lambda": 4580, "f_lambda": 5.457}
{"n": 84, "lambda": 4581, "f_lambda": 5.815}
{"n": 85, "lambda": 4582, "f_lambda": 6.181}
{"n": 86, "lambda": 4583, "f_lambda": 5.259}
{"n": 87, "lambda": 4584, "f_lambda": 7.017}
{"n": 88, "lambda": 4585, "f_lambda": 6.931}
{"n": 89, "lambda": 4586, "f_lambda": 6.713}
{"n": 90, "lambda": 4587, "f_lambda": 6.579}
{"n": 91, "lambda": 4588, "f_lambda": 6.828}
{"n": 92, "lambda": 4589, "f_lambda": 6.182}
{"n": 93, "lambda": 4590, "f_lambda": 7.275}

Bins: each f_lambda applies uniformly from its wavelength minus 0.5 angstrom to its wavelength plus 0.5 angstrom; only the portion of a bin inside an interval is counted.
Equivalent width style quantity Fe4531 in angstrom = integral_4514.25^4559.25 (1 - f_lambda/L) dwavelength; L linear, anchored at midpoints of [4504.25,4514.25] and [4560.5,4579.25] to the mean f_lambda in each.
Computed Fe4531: 4.77 angstrom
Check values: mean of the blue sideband 7.11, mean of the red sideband 6.65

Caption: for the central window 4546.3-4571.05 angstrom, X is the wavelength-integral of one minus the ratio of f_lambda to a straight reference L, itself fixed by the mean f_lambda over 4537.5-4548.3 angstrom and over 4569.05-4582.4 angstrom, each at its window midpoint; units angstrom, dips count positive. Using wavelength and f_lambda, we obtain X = -1.9 angstrom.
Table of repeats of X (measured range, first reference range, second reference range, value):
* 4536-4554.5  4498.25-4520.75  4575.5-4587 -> 0.2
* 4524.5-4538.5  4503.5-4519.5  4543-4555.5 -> 1.7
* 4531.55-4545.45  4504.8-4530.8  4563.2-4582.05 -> 1.0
